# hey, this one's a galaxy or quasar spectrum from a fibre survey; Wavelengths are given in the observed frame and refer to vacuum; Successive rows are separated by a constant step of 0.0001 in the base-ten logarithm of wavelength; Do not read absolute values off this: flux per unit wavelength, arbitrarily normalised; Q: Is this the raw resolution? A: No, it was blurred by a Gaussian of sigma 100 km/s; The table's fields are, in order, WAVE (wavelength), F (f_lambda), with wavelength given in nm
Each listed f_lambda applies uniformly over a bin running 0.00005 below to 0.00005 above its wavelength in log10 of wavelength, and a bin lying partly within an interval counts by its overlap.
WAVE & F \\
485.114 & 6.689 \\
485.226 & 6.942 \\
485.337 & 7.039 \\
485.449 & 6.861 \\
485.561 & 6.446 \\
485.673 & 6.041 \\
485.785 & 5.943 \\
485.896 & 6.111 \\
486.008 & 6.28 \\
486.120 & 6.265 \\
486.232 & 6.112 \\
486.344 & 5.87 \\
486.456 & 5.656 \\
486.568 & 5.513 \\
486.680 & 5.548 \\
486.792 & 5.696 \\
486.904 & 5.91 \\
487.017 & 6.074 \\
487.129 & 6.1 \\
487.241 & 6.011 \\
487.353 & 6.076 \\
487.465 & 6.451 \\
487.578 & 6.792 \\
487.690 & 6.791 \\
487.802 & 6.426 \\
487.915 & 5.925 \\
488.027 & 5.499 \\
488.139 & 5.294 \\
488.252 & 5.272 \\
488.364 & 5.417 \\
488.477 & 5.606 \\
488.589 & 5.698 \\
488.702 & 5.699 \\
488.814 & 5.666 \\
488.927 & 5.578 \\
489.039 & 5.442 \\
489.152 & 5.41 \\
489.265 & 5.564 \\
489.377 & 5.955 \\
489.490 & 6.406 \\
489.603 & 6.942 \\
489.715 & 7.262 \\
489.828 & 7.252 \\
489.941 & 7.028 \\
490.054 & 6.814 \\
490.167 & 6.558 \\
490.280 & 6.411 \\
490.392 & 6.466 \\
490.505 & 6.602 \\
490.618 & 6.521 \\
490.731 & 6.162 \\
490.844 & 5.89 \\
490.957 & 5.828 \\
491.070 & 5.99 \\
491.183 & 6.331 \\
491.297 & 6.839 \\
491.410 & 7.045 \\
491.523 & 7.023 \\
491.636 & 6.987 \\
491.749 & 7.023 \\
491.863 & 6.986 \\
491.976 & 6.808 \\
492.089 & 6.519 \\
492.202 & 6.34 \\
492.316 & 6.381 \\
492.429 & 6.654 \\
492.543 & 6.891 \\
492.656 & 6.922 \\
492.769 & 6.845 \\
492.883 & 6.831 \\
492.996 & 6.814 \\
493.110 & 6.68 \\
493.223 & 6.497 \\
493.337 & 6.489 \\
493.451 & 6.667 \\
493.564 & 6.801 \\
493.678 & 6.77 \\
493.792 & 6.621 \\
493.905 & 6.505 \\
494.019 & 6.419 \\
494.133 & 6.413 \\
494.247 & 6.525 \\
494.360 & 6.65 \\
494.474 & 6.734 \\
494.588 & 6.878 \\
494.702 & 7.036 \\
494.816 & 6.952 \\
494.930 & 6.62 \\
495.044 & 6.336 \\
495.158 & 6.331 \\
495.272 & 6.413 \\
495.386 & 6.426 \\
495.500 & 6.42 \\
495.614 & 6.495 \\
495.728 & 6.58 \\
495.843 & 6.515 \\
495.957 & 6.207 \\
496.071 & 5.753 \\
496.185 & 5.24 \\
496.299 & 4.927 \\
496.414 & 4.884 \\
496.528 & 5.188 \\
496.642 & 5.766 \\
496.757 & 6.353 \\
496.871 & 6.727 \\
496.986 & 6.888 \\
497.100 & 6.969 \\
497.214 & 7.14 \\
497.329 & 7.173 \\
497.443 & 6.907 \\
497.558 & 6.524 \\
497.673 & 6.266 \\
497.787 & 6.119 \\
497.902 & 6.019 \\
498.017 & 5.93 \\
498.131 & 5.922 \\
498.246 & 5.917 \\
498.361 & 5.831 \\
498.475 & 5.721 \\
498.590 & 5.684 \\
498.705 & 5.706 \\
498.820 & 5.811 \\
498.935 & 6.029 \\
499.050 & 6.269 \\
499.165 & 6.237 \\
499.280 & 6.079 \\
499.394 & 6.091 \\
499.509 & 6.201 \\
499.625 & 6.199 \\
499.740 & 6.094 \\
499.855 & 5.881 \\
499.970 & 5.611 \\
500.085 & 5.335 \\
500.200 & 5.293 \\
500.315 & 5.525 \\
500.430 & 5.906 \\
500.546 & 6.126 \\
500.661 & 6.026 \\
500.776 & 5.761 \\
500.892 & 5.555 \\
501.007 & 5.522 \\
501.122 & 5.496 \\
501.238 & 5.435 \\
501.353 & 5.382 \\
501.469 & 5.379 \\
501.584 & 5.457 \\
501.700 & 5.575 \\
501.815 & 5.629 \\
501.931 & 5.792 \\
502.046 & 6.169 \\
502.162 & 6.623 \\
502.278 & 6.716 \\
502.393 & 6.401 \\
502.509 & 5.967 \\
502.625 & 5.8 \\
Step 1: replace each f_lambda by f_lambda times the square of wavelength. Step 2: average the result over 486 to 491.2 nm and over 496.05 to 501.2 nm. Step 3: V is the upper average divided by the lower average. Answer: 1.0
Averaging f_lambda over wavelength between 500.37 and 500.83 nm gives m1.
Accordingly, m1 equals 5.95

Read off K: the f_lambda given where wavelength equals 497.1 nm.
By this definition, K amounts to 6.969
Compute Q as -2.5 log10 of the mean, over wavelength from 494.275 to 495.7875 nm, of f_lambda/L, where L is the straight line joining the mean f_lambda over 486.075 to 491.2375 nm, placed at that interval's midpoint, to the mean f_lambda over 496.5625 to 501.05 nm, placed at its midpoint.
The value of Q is -0.09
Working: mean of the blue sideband 6.08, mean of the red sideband 6.08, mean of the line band 6.6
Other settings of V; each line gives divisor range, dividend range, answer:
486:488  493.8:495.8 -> 1.12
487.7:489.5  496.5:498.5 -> 1.15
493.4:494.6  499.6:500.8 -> 0.90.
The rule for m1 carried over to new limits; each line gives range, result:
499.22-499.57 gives 6.12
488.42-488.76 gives 5.67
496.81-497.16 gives 6.87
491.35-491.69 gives 7.03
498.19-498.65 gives 5.79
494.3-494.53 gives 6.71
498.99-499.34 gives 6.21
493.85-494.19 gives 6.43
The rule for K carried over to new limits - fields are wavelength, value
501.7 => 5.575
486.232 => 6.112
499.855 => 5.881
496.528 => 5.188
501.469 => 5.379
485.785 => 5.943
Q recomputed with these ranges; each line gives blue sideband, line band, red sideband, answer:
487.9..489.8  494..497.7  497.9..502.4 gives -0.10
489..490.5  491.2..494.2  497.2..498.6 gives -0.06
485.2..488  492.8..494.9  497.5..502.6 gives -0.11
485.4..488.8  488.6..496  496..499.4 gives -0.09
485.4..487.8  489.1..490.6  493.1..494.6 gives -0.03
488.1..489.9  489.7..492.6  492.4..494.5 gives -0.06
